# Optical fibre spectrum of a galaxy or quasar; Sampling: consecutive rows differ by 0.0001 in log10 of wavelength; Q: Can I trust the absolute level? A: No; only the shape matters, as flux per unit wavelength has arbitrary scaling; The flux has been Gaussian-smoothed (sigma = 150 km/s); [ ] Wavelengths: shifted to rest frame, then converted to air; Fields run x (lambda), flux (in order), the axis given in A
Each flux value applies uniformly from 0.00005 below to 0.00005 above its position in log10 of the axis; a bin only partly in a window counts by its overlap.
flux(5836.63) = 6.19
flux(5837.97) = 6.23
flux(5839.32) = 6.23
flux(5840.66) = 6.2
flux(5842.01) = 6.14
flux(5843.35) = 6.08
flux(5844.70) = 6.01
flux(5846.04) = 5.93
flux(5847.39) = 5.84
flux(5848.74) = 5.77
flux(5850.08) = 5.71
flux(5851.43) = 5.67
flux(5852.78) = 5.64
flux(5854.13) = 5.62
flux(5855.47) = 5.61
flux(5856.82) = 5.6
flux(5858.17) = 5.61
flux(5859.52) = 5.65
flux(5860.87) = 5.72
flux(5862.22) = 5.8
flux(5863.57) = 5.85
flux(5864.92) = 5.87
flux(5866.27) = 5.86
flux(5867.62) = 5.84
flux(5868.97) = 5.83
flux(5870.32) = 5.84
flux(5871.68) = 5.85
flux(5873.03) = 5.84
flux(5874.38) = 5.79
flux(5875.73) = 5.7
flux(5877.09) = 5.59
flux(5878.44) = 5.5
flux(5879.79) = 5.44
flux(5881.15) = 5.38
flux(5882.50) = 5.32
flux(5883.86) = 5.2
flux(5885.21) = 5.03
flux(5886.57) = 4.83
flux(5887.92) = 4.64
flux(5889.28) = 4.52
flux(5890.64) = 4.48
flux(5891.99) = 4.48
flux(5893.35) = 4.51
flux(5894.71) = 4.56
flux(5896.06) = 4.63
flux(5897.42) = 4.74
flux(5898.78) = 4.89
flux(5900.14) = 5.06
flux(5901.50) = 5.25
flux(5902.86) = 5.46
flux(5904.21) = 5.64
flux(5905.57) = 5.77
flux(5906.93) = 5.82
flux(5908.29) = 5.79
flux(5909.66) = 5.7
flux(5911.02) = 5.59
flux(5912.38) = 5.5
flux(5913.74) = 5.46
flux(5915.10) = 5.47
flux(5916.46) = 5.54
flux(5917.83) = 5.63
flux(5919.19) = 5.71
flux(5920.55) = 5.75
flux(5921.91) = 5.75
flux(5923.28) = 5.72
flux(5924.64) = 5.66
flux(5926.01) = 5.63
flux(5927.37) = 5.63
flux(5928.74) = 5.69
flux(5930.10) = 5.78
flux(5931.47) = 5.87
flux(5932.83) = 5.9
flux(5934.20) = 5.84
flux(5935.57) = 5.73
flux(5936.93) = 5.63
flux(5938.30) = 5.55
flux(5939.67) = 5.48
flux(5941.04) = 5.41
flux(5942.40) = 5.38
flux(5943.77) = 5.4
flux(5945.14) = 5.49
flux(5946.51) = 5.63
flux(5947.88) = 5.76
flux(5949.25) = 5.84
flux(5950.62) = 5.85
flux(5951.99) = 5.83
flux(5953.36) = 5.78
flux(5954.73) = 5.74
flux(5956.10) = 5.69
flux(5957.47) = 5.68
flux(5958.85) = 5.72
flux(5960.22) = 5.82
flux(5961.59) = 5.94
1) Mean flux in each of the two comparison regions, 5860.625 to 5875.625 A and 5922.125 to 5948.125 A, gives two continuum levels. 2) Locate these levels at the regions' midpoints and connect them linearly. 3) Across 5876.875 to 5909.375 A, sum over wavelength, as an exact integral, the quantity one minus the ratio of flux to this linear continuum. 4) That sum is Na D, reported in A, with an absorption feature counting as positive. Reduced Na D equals 3.7 A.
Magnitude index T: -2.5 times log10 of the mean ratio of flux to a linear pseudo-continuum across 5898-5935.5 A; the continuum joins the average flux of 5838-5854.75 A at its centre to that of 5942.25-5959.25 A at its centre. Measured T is 0.03 mag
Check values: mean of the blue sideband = 5.91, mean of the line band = 5.61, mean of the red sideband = 5.68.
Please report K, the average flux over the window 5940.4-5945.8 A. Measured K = 5.43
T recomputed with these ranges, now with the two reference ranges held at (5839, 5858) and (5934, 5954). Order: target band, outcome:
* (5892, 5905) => 0.16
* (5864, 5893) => 0.08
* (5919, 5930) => 0.00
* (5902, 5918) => 0.02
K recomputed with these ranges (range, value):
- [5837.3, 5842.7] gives 6.2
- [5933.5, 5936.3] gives 5.78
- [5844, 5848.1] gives 5.92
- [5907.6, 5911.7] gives 5.68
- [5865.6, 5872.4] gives 5.84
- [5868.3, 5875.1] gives 5.83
